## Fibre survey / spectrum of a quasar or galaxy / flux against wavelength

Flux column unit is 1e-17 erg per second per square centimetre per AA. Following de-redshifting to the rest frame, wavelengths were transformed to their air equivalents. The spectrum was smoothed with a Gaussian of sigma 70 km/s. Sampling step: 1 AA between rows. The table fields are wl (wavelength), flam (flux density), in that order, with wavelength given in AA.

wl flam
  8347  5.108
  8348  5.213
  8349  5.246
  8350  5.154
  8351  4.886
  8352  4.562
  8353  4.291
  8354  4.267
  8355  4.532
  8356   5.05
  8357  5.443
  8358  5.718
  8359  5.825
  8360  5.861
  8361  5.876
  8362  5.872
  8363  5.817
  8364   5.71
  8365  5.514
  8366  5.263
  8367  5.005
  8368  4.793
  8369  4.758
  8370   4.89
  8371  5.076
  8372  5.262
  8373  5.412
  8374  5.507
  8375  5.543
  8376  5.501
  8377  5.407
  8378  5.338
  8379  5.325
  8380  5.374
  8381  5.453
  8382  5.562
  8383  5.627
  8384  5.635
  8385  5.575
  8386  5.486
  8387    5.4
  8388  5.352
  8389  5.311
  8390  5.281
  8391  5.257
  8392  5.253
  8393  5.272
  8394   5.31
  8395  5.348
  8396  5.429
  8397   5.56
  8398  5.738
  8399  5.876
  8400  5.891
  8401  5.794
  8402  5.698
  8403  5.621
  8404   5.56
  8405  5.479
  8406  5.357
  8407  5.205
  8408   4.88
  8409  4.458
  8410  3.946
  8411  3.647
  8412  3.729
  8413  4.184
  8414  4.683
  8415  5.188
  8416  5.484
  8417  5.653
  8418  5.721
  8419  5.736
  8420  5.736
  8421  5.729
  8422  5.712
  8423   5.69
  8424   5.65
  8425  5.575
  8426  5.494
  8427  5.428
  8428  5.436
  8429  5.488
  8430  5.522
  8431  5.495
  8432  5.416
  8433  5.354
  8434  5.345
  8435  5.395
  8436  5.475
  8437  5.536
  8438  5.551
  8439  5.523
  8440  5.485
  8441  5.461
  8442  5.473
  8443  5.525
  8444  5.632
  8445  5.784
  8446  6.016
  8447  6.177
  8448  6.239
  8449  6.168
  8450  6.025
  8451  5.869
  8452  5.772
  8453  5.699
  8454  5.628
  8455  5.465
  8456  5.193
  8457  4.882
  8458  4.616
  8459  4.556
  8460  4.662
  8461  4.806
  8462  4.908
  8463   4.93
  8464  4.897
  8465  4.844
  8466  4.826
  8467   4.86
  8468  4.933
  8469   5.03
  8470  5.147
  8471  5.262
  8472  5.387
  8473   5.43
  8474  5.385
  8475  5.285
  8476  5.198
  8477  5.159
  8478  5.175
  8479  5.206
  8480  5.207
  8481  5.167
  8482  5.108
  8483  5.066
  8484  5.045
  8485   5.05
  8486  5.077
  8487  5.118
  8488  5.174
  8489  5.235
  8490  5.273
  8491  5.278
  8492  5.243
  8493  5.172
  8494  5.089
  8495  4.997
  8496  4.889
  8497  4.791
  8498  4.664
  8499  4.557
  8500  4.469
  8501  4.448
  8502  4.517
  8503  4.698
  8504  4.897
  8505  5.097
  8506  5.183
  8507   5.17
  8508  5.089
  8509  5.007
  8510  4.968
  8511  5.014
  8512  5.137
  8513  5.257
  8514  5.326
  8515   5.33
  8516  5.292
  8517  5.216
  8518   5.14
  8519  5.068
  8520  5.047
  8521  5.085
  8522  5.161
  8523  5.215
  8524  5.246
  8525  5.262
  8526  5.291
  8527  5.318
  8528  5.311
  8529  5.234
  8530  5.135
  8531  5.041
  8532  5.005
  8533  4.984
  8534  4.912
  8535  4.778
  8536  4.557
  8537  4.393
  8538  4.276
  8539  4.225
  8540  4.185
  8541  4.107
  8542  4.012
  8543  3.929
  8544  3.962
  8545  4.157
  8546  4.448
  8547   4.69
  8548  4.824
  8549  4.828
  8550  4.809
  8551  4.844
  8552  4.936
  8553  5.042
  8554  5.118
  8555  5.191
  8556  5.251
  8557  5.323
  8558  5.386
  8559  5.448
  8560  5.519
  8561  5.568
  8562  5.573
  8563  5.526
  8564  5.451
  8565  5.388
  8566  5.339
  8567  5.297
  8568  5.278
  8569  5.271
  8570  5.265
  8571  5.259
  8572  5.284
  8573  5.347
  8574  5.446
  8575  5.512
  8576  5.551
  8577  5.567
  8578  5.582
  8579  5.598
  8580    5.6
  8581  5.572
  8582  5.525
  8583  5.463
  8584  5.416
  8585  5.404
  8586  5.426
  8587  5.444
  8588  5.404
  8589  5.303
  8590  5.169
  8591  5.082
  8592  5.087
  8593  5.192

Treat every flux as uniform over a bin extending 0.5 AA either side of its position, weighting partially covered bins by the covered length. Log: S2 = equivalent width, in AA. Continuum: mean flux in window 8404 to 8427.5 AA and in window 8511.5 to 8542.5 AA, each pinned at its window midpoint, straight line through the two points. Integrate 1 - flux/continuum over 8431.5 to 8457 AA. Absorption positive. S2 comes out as -2.6 AA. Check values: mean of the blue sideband 5.16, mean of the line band 5.63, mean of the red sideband 4.95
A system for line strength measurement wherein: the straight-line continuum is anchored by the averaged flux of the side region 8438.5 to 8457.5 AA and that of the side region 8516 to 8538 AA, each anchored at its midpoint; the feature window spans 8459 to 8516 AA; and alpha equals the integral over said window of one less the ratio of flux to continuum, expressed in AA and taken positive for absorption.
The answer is 3.5 AA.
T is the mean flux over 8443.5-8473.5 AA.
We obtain 5.32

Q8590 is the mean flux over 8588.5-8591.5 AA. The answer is 5.18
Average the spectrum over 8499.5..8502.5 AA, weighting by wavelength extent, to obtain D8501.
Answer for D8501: 4.48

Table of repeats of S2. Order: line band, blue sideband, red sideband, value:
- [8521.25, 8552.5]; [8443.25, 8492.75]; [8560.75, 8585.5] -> 3.7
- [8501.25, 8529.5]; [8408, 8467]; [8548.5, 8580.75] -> 1.1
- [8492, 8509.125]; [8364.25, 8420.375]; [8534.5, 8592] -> 0.9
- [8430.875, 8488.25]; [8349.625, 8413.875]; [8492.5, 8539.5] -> -2.5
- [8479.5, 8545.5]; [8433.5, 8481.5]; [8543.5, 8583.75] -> 4.4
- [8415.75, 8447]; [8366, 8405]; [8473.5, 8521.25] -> -1.8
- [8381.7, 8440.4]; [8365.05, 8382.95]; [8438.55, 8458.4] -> 1.0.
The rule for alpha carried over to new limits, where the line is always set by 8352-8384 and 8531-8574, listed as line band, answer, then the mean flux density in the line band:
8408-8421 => 0.8 AA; 4.88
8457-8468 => 0.7 AA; 4.8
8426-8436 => -0.5 AA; 5.44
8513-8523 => -0.4 AA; 5.19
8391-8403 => -0.7 AA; 5.55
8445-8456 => -1.5 AA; 5.87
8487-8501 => 0.2 AA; 4.97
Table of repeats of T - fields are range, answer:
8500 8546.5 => 4.87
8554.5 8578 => 5.4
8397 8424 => 5.26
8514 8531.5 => 5.2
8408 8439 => 5.25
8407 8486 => 5.27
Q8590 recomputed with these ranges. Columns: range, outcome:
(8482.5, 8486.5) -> 5.06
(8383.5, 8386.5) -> 5.57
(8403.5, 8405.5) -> 5.52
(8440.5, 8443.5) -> 5.49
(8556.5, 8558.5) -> 5.35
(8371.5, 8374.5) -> 5.39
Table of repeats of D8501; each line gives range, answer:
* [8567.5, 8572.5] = 5.27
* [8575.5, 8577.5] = 5.56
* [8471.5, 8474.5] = 5.4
